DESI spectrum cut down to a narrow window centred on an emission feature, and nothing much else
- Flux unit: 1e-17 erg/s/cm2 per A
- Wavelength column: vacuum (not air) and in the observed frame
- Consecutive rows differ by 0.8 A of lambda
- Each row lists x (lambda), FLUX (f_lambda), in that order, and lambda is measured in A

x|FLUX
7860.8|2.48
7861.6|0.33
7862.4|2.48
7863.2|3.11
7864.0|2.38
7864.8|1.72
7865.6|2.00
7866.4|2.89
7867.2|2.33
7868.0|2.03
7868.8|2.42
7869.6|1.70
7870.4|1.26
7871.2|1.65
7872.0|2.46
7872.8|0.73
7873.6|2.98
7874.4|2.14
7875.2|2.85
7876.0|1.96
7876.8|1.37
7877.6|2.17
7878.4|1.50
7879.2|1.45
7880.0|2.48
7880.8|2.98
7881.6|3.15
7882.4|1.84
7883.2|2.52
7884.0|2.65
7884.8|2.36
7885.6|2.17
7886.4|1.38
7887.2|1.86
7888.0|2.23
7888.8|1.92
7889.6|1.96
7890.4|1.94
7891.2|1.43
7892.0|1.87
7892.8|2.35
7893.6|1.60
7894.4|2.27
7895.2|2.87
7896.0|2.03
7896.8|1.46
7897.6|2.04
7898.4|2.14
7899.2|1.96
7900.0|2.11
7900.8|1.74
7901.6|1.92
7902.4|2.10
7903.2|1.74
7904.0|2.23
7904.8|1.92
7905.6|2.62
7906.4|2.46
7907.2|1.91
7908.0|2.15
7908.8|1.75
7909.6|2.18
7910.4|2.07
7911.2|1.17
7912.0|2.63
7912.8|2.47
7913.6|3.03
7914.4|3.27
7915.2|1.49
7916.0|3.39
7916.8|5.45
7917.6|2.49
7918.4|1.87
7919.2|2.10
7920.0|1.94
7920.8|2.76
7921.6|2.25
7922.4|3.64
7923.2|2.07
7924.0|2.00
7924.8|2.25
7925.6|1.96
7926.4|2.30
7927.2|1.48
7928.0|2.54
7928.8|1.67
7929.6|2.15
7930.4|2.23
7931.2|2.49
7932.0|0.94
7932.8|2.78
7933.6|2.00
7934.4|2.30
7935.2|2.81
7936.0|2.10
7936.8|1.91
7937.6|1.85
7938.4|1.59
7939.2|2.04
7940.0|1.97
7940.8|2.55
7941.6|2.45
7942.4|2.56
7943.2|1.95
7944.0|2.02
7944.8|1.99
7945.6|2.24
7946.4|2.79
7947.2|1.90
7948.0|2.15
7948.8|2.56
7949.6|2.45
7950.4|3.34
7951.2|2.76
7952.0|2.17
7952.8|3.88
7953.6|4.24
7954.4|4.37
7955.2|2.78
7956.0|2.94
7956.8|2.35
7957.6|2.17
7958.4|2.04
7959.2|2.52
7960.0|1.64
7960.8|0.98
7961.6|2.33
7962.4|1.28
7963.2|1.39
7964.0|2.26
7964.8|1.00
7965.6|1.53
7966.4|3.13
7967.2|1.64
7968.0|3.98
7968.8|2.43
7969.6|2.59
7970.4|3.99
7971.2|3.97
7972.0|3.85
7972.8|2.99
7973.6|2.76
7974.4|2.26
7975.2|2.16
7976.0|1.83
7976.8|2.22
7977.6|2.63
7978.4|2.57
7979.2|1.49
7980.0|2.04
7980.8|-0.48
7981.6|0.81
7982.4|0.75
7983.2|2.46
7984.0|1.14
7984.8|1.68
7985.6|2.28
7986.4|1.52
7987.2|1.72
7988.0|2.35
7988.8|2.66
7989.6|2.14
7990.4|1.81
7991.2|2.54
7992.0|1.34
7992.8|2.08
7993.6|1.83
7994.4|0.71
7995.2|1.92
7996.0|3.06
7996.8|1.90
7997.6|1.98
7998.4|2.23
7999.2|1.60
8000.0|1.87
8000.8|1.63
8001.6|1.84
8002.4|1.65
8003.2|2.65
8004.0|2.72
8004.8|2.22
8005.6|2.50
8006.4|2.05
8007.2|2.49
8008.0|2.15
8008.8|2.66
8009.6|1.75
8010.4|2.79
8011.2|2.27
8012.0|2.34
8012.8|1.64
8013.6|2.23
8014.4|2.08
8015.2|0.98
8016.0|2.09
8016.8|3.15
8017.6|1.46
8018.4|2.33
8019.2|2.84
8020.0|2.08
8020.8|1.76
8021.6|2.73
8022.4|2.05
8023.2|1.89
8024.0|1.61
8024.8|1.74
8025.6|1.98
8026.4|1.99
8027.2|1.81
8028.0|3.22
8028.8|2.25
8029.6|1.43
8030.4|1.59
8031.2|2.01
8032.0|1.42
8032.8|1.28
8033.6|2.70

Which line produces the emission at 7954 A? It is [S II] 6716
